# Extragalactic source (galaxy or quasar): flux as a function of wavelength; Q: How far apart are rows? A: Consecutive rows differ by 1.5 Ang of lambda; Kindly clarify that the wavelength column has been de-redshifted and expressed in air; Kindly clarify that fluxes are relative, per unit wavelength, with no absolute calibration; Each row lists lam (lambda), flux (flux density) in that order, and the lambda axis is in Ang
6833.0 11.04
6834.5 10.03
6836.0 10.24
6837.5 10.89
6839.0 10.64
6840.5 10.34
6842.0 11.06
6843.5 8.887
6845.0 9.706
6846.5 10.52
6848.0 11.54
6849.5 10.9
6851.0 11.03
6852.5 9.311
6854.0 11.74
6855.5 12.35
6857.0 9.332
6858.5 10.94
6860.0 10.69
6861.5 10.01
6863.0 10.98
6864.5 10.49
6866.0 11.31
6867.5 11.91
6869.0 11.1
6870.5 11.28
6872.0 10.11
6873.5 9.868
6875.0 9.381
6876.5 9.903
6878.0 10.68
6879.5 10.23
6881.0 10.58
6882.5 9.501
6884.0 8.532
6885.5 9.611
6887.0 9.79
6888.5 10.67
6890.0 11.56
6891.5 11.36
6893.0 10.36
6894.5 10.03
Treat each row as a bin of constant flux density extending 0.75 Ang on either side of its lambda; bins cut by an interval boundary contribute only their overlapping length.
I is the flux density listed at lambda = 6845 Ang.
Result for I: 9.706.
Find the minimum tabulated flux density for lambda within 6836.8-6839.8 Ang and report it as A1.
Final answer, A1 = 10.64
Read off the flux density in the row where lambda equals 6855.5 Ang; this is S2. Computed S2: 12.35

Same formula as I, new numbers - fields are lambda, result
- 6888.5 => 10.67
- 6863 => 10.98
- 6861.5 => 10.01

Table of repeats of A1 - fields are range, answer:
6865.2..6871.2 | 11.1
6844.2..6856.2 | 9.311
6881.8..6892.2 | 8.532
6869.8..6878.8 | 9.381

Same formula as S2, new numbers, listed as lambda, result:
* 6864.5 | 10.49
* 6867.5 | 11.91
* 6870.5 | 11.28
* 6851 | 11.03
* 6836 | 10.24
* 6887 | 9.79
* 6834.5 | 10.03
